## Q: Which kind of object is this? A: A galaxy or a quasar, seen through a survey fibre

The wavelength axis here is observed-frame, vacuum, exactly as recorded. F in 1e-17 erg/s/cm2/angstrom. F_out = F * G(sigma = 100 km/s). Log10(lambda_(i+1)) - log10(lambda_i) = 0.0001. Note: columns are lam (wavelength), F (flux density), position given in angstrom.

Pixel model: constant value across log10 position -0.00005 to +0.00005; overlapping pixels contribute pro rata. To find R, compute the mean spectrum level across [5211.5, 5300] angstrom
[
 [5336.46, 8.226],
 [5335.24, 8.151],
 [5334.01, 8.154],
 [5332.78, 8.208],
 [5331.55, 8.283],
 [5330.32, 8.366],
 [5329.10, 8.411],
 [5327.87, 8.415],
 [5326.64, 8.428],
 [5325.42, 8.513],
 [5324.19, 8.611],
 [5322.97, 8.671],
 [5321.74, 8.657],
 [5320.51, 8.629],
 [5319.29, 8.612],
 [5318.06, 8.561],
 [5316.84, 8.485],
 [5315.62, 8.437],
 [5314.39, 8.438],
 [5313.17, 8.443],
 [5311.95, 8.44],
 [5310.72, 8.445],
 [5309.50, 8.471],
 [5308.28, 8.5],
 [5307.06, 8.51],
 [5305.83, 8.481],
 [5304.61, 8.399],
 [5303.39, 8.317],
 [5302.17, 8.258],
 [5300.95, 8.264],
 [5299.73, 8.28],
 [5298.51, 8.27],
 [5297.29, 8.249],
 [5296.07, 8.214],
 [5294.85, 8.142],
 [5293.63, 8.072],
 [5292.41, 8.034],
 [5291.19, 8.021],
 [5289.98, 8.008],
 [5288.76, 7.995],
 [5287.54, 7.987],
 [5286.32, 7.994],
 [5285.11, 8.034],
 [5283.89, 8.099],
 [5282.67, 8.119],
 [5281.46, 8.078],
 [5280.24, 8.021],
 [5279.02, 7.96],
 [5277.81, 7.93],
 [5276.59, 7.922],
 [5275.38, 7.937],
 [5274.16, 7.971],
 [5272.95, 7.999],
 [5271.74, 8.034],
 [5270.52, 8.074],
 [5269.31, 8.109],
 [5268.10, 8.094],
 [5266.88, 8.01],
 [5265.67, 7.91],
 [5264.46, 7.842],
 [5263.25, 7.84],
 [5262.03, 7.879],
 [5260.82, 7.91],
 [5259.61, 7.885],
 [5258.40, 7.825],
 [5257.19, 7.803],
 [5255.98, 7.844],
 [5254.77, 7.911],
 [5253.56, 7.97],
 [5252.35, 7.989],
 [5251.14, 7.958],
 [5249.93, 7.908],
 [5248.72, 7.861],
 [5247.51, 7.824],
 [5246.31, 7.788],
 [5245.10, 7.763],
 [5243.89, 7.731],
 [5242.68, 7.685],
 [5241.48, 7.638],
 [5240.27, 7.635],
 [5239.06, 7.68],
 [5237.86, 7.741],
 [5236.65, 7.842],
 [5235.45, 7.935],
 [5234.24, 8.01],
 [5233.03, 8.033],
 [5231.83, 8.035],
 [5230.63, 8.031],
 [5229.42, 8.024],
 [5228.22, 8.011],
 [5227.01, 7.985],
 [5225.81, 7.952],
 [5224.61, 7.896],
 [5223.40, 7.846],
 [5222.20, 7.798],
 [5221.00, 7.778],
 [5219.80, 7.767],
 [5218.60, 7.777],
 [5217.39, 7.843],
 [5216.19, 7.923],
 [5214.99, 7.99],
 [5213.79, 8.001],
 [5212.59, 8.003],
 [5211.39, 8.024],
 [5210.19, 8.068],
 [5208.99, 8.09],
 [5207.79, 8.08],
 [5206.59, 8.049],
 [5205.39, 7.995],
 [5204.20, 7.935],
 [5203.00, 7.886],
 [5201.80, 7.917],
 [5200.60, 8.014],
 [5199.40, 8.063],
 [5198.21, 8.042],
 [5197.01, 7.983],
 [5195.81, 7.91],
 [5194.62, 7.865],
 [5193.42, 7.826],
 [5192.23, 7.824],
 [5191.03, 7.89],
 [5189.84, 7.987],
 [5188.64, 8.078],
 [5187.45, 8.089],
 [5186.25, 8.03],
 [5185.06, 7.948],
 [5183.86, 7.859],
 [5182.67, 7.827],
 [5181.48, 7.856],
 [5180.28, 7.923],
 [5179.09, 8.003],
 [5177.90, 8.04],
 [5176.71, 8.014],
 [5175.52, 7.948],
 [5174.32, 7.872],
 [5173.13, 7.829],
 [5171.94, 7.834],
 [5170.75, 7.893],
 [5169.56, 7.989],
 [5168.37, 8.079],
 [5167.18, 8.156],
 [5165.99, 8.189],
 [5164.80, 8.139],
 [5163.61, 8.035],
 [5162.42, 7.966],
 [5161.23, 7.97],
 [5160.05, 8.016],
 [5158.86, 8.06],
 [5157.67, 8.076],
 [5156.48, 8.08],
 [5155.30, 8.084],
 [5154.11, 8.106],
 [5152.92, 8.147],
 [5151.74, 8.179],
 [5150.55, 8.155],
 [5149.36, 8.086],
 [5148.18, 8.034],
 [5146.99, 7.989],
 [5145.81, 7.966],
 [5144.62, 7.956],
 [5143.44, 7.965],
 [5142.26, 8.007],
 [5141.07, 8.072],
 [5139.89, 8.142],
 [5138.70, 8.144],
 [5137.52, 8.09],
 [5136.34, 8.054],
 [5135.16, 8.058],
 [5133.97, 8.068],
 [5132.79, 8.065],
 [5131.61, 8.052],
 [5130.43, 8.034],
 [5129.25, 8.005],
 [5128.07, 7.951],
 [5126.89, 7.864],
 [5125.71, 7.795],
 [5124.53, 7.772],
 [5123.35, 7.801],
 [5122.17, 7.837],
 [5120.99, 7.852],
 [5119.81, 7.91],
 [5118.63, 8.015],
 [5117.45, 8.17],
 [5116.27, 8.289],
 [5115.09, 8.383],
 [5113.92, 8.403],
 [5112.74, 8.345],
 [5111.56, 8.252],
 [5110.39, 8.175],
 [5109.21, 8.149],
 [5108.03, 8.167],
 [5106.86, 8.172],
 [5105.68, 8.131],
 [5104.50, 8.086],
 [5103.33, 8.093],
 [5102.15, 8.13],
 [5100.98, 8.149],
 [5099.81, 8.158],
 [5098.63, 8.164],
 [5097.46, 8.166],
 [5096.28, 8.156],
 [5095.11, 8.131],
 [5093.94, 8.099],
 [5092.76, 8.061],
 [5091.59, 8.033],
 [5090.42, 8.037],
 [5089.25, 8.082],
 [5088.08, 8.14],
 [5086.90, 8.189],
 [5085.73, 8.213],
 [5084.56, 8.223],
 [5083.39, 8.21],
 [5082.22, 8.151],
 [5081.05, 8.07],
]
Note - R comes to 7.94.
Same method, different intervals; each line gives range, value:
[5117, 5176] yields 8.01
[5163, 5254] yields 7.93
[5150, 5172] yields 8.07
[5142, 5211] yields 8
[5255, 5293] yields 7.97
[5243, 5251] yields 7.81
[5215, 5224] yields 7.83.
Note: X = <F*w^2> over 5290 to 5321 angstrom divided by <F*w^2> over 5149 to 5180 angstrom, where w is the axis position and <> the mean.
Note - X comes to 1.10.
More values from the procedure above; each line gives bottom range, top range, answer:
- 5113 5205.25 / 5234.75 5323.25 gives 1.06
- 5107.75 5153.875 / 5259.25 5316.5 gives 1.07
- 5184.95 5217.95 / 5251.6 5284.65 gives 1.02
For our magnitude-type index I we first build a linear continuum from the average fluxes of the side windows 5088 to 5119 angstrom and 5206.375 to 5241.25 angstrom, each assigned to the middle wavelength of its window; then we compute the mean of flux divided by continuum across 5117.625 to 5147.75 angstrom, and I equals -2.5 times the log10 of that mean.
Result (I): 0.02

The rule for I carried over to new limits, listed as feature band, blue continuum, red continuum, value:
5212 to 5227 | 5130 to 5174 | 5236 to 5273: 0.006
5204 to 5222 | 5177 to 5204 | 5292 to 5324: 0.011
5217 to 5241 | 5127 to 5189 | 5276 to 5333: 0.037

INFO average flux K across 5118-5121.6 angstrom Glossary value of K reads 7.92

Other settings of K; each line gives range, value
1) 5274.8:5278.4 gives 7.93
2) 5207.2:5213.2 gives 8.05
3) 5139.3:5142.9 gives 8.08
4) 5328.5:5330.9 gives 8.41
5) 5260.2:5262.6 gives 7.9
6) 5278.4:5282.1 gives 8.03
